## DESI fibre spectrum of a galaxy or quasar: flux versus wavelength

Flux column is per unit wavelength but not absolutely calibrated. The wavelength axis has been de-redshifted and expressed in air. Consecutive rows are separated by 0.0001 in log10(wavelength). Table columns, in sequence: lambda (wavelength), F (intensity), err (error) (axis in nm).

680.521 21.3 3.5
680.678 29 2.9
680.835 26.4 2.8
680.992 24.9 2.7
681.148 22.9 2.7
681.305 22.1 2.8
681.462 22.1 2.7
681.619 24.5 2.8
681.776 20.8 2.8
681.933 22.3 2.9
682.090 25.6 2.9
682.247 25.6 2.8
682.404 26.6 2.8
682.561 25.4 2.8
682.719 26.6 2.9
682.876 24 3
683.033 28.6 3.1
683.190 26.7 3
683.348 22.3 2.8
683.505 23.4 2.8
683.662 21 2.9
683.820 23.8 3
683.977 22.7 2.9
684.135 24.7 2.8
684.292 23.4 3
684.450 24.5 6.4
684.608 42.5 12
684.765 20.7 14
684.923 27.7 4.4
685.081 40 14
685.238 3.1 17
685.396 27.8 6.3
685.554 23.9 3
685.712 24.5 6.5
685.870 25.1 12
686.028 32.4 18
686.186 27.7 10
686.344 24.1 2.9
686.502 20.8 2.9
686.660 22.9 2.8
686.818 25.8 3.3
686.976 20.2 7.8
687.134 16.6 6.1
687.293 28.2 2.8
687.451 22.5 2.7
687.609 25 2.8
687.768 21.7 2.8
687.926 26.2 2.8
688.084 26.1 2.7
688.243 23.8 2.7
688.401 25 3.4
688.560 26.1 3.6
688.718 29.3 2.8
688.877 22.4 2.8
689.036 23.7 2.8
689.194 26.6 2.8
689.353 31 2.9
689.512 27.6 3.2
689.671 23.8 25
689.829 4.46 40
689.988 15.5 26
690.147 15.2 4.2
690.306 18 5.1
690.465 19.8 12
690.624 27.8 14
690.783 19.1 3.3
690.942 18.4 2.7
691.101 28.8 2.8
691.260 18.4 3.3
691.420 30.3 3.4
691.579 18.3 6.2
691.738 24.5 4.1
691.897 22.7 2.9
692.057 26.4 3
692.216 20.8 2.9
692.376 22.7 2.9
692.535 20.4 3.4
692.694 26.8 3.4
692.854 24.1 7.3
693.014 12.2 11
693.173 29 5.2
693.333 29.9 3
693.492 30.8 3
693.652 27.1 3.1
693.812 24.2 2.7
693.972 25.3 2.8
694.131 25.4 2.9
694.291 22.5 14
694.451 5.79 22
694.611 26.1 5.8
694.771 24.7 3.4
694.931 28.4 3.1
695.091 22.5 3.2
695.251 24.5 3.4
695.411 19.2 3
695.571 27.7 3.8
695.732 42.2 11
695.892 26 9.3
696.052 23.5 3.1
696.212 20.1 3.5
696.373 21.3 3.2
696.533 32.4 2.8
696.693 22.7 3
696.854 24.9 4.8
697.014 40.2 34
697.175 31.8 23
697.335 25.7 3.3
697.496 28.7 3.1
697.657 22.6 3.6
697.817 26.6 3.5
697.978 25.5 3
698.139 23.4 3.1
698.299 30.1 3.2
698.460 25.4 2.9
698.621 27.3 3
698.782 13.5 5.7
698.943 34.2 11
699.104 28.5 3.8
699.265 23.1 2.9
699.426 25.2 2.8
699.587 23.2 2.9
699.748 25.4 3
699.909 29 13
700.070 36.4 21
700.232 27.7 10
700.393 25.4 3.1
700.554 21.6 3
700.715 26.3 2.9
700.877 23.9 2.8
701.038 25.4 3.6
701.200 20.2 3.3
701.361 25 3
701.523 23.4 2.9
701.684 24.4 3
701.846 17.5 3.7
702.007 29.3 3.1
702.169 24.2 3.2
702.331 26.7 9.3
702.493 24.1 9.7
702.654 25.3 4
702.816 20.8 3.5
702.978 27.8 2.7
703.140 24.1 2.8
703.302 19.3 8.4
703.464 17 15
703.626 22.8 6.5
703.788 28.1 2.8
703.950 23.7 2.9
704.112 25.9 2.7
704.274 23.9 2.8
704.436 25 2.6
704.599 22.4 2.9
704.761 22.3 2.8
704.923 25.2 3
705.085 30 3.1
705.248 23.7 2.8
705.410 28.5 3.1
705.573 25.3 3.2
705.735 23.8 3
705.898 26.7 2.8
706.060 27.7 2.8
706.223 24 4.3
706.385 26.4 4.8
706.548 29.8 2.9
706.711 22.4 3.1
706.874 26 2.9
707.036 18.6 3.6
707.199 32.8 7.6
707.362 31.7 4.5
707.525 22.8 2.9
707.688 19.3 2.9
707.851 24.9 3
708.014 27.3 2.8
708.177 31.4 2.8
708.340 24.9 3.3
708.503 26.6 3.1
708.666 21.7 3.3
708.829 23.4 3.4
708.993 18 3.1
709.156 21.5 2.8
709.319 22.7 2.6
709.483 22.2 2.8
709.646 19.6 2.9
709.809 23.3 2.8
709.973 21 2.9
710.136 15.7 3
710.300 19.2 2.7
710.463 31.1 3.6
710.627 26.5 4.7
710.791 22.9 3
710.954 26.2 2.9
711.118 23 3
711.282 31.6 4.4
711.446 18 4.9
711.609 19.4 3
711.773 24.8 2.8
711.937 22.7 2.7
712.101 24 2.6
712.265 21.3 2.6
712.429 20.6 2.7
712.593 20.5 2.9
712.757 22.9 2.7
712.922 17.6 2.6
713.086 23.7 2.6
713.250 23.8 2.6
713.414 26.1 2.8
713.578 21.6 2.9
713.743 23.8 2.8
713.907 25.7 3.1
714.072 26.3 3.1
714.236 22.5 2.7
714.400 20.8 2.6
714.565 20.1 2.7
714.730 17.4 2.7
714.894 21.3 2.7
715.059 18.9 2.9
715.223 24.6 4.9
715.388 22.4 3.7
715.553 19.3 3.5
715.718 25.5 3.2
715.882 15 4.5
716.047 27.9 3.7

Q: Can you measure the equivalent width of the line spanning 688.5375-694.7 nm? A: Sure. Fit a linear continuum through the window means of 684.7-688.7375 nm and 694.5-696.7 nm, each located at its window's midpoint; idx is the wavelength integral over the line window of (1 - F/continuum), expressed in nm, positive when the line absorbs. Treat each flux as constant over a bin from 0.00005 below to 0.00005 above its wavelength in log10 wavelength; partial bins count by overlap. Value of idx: 0.56 nm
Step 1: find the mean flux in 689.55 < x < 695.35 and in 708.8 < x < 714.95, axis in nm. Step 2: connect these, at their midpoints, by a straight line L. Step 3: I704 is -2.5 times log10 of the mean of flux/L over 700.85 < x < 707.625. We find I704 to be -0.11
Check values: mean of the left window 22.4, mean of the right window 22.4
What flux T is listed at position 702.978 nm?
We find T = 27.8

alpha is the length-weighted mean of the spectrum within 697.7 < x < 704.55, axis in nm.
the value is 24.9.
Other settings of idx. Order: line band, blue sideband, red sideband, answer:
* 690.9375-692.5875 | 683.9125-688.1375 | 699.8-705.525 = 0.11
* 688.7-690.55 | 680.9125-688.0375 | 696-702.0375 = 0.28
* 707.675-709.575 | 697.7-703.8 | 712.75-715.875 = -0.04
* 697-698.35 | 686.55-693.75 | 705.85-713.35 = -0.24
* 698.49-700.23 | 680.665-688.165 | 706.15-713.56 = -0.18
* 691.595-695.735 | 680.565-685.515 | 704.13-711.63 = 0.11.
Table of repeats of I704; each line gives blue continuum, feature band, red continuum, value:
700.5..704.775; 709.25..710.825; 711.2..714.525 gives 0.03 mag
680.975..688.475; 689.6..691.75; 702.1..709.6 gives 0.22 mag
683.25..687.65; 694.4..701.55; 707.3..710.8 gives -0.08 mag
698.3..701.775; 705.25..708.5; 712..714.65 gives -0.09 mag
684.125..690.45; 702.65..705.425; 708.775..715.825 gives -0.05 mag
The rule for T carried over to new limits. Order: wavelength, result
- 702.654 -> 25.3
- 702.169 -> 24.2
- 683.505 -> 23.4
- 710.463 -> 31.1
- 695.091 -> 22.5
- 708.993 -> 18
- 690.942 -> 18.4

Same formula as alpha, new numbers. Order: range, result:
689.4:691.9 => 20.9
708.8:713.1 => 22.3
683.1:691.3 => 23.7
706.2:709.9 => 24.4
